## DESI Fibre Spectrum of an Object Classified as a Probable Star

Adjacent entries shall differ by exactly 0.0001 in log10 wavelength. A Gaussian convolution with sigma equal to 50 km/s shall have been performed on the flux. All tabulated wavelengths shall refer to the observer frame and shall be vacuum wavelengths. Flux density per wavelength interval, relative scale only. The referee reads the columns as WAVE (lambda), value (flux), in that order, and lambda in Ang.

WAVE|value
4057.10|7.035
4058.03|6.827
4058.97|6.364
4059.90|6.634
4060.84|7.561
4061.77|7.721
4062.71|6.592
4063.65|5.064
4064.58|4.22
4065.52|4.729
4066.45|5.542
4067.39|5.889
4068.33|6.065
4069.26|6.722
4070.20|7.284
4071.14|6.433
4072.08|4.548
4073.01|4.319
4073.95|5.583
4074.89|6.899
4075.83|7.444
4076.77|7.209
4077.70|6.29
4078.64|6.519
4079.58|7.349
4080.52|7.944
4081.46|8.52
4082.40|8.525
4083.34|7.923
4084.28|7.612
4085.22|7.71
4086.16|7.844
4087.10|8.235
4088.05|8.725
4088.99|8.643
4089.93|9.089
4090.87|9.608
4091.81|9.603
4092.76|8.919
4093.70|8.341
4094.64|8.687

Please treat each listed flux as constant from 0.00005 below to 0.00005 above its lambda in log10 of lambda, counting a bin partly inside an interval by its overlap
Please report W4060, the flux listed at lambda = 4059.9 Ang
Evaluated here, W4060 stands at 6.634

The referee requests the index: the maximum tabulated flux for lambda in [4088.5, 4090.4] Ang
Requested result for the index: 9.089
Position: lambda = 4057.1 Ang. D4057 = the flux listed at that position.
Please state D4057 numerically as 7.035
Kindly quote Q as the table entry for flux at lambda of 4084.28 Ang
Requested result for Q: 7.612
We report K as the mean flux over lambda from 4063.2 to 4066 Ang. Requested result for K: 4.69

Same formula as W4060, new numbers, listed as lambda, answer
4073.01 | 4.319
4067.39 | 5.889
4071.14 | 6.433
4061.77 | 7.721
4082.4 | 8.525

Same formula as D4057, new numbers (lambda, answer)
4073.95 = 5.583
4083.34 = 7.923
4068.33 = 6.065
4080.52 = 7.944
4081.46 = 8.52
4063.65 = 5.064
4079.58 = 7.349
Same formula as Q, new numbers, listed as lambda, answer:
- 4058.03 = 6.827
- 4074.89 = 6.899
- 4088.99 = 8.643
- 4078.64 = 6.519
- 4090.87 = 9.608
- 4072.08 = 4.548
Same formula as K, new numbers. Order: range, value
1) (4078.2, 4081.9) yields 7.58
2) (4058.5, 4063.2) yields 6.96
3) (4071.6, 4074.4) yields 4.82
